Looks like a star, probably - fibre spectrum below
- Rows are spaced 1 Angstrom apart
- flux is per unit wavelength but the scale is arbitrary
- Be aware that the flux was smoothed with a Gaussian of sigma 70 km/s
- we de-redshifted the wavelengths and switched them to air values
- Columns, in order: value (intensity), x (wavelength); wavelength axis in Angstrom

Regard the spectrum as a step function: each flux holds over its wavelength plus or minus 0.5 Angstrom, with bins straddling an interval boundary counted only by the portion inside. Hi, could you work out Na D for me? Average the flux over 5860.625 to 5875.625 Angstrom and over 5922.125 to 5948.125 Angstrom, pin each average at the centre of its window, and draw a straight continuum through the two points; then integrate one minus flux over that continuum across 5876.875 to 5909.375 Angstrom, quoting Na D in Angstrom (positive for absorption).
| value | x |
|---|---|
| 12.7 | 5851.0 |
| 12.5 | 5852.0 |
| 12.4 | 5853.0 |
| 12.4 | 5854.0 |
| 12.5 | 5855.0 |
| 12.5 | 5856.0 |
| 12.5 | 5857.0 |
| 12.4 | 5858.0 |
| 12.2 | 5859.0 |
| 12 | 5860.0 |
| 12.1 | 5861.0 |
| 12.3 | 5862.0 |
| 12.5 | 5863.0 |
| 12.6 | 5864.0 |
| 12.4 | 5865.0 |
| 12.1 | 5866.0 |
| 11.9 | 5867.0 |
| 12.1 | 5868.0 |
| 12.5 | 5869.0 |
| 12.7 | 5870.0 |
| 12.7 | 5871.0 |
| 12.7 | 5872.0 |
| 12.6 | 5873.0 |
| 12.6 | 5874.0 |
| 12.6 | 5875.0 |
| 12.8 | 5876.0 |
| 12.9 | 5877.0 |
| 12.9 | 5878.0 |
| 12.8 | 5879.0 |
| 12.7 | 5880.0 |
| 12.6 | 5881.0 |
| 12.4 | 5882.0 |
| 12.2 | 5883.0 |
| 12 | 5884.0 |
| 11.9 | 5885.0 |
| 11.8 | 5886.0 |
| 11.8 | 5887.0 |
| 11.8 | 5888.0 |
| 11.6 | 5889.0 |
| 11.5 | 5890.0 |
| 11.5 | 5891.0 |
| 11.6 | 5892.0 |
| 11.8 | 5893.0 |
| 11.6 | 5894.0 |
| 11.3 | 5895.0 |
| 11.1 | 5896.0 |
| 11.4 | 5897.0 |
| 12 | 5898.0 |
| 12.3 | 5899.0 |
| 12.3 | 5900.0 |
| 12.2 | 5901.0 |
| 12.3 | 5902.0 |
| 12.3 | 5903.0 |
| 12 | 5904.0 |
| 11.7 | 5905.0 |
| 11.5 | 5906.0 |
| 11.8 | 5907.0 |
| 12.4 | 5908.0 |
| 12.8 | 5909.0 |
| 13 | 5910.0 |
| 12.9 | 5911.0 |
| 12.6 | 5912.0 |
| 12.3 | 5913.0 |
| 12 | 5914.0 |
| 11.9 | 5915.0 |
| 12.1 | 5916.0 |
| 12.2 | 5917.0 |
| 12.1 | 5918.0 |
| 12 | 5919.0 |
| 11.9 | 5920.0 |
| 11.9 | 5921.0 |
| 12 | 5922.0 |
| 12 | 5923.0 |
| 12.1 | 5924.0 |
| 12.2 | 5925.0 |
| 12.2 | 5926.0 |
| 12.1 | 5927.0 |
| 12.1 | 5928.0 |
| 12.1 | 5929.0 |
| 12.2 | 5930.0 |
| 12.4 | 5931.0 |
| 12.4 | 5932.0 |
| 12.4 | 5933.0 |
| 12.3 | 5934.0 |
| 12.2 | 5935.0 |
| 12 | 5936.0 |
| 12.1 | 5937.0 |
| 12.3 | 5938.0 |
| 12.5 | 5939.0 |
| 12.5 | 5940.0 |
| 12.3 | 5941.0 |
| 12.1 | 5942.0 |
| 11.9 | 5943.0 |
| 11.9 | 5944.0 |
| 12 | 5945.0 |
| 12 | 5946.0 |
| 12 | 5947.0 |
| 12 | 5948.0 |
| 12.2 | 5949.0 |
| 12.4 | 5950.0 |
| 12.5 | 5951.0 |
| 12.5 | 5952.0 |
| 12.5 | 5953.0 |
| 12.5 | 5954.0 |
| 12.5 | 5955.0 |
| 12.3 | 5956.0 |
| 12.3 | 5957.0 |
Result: 0.8 Angstrom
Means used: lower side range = 12.4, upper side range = 12.2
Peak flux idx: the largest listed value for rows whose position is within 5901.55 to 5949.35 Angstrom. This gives 13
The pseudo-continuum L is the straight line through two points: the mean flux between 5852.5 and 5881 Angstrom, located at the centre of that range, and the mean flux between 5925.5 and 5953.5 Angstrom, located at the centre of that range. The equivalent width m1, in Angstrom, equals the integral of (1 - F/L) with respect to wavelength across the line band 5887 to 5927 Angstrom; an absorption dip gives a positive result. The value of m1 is 1.1 Angstrom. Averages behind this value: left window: 12.5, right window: 12.2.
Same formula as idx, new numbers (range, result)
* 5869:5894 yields 12.9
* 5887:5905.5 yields 12.3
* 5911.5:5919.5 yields 12.6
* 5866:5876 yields 12.8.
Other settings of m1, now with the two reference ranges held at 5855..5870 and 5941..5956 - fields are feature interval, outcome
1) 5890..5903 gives 0.5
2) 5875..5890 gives 0.0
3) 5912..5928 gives 0.2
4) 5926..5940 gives 0.0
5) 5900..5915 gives 0.0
